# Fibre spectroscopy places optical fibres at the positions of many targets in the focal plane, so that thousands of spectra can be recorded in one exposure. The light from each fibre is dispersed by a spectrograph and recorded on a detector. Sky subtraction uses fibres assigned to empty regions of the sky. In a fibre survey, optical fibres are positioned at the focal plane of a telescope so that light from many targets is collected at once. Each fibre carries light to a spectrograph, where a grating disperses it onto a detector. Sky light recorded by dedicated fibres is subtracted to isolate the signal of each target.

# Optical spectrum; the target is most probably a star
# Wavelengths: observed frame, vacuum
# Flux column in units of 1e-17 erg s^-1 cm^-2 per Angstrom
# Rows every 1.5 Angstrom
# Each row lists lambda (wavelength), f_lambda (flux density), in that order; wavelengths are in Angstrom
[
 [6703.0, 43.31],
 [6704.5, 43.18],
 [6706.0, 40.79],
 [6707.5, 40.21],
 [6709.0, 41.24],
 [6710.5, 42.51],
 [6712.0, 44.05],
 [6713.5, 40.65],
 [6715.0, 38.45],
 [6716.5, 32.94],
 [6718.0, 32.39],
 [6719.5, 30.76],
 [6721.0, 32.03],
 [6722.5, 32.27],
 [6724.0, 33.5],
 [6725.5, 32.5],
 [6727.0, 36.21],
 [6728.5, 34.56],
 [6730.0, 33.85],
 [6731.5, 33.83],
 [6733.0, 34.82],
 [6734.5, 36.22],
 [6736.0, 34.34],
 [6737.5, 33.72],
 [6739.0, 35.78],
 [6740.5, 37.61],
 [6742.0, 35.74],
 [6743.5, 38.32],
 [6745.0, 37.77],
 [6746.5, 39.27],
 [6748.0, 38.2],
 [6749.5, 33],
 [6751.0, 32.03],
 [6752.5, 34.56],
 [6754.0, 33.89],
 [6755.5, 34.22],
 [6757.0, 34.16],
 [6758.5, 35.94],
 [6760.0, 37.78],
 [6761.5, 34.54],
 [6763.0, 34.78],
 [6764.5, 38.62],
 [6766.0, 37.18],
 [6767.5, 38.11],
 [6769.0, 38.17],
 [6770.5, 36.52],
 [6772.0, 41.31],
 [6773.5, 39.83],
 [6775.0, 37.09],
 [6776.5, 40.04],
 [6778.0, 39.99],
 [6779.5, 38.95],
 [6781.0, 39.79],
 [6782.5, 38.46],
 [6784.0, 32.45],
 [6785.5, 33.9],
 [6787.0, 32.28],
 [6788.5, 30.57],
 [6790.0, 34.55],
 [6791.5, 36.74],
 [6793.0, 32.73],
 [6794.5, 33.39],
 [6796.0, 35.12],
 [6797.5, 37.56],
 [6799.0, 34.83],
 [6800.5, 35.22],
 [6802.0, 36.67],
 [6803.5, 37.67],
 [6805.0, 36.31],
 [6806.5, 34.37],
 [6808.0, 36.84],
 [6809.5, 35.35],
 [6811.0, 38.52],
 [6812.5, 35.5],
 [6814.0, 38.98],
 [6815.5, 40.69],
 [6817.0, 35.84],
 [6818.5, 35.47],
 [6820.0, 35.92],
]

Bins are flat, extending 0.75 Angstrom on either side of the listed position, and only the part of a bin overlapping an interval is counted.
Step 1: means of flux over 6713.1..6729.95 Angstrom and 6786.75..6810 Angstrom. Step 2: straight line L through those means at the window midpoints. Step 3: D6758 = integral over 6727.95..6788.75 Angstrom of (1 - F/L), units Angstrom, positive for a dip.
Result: -2.9 Angstrom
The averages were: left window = 34.1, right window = 35.1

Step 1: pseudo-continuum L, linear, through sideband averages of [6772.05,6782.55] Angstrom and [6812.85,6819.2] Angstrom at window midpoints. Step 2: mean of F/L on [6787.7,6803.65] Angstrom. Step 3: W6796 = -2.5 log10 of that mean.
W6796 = 0.107 mag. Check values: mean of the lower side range 39.4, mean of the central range 34.9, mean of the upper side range 37.6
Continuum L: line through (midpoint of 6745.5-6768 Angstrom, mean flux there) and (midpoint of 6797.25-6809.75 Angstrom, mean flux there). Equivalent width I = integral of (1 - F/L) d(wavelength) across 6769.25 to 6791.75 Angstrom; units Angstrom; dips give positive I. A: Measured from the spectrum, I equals -0.60 Angstrom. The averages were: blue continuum 35.7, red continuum 36.1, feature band 36.9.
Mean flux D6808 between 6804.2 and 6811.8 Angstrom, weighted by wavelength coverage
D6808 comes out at 36.3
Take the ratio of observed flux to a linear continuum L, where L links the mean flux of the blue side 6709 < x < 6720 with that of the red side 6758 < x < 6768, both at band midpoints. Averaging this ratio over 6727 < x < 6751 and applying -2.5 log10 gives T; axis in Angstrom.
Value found 0.05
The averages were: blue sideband 37.8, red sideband 36.7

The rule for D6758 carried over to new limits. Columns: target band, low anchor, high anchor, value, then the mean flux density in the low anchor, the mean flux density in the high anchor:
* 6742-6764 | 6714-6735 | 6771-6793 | -0.21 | 33.9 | 36.7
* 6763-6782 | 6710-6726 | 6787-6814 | -1.69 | 35.6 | 35.4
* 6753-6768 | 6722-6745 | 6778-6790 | -0.26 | 35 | 35.5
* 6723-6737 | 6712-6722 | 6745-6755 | 0.35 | 35.2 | 35.3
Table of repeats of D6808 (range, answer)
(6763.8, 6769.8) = 38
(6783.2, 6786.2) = 33.3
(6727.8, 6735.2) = 34.6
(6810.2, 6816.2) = 38.4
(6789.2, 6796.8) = 34.5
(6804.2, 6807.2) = 35.4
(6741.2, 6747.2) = 37.8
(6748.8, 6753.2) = 33.2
